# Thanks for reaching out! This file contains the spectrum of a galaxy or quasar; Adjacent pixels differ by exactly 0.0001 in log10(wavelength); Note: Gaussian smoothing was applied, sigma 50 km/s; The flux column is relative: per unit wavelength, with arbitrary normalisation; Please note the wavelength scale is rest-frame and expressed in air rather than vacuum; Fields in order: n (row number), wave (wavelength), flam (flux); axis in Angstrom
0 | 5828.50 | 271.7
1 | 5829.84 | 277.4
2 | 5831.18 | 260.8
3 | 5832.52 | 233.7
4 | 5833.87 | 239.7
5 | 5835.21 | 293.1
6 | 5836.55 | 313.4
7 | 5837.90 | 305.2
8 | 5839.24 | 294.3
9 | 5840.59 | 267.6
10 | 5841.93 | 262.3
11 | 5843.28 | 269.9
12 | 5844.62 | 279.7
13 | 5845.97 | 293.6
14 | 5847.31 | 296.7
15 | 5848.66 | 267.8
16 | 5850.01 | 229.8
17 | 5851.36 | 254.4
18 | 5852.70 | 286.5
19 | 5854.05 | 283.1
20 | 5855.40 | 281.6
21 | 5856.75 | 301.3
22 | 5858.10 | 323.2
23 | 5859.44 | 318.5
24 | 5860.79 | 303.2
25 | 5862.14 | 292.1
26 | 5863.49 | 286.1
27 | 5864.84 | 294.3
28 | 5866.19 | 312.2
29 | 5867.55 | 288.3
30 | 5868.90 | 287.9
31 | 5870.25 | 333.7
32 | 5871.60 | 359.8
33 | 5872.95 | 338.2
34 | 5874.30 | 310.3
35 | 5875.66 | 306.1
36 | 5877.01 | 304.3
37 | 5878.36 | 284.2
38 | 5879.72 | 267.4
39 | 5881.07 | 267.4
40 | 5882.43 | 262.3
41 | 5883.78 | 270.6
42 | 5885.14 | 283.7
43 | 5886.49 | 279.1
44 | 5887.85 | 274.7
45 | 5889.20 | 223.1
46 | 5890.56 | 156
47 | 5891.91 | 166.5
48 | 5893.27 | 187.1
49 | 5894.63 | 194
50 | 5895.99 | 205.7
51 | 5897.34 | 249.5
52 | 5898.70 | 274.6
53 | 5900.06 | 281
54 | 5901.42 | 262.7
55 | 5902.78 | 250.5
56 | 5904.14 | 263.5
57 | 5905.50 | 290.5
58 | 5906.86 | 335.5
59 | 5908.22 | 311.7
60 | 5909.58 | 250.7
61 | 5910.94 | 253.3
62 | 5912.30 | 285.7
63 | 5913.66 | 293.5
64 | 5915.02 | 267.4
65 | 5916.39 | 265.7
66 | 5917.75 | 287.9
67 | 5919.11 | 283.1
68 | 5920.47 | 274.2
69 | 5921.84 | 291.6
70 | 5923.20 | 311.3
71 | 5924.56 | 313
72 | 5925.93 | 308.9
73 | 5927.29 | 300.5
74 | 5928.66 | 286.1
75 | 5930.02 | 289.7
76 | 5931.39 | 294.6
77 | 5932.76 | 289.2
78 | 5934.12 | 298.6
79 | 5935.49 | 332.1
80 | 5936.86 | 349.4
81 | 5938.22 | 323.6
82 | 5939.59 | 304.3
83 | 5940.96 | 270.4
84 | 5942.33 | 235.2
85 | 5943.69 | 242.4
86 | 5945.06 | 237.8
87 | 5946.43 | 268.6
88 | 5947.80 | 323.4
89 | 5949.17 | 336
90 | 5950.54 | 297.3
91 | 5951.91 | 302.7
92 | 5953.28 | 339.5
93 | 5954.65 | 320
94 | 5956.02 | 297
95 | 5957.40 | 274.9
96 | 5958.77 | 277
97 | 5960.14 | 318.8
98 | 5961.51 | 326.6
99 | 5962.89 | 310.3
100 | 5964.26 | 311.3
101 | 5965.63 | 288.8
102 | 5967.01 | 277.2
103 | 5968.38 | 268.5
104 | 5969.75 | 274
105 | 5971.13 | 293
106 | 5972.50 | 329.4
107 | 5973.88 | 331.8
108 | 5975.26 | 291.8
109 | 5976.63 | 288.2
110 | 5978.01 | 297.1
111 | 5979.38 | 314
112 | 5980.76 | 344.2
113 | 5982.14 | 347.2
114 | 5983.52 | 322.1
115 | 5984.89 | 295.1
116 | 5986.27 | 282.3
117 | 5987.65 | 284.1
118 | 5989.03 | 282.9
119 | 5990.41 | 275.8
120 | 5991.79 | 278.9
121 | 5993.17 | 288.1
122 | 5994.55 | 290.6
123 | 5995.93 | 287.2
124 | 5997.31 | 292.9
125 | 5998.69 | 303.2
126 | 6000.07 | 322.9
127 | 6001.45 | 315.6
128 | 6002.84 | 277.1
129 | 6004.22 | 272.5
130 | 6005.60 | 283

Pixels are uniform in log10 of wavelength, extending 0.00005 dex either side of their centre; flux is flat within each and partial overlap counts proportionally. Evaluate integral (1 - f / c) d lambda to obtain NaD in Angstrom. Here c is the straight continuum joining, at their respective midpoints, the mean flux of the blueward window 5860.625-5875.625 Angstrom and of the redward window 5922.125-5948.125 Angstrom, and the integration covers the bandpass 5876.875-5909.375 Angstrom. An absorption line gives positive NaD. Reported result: 5.2 Angstrom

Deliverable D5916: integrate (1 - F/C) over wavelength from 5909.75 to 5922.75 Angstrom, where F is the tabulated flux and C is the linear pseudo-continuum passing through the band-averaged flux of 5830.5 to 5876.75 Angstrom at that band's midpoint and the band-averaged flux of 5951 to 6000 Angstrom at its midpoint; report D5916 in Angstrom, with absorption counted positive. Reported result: 0.8 Angstrom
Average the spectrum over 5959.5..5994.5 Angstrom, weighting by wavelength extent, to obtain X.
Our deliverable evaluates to 301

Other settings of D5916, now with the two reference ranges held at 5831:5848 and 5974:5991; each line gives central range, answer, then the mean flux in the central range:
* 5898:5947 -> 1.2 Angstrom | 286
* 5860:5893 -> 0.5 Angstrom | 280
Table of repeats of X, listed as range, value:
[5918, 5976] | 297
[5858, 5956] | 284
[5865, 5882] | 304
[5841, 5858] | 277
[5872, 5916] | 265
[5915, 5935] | 292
